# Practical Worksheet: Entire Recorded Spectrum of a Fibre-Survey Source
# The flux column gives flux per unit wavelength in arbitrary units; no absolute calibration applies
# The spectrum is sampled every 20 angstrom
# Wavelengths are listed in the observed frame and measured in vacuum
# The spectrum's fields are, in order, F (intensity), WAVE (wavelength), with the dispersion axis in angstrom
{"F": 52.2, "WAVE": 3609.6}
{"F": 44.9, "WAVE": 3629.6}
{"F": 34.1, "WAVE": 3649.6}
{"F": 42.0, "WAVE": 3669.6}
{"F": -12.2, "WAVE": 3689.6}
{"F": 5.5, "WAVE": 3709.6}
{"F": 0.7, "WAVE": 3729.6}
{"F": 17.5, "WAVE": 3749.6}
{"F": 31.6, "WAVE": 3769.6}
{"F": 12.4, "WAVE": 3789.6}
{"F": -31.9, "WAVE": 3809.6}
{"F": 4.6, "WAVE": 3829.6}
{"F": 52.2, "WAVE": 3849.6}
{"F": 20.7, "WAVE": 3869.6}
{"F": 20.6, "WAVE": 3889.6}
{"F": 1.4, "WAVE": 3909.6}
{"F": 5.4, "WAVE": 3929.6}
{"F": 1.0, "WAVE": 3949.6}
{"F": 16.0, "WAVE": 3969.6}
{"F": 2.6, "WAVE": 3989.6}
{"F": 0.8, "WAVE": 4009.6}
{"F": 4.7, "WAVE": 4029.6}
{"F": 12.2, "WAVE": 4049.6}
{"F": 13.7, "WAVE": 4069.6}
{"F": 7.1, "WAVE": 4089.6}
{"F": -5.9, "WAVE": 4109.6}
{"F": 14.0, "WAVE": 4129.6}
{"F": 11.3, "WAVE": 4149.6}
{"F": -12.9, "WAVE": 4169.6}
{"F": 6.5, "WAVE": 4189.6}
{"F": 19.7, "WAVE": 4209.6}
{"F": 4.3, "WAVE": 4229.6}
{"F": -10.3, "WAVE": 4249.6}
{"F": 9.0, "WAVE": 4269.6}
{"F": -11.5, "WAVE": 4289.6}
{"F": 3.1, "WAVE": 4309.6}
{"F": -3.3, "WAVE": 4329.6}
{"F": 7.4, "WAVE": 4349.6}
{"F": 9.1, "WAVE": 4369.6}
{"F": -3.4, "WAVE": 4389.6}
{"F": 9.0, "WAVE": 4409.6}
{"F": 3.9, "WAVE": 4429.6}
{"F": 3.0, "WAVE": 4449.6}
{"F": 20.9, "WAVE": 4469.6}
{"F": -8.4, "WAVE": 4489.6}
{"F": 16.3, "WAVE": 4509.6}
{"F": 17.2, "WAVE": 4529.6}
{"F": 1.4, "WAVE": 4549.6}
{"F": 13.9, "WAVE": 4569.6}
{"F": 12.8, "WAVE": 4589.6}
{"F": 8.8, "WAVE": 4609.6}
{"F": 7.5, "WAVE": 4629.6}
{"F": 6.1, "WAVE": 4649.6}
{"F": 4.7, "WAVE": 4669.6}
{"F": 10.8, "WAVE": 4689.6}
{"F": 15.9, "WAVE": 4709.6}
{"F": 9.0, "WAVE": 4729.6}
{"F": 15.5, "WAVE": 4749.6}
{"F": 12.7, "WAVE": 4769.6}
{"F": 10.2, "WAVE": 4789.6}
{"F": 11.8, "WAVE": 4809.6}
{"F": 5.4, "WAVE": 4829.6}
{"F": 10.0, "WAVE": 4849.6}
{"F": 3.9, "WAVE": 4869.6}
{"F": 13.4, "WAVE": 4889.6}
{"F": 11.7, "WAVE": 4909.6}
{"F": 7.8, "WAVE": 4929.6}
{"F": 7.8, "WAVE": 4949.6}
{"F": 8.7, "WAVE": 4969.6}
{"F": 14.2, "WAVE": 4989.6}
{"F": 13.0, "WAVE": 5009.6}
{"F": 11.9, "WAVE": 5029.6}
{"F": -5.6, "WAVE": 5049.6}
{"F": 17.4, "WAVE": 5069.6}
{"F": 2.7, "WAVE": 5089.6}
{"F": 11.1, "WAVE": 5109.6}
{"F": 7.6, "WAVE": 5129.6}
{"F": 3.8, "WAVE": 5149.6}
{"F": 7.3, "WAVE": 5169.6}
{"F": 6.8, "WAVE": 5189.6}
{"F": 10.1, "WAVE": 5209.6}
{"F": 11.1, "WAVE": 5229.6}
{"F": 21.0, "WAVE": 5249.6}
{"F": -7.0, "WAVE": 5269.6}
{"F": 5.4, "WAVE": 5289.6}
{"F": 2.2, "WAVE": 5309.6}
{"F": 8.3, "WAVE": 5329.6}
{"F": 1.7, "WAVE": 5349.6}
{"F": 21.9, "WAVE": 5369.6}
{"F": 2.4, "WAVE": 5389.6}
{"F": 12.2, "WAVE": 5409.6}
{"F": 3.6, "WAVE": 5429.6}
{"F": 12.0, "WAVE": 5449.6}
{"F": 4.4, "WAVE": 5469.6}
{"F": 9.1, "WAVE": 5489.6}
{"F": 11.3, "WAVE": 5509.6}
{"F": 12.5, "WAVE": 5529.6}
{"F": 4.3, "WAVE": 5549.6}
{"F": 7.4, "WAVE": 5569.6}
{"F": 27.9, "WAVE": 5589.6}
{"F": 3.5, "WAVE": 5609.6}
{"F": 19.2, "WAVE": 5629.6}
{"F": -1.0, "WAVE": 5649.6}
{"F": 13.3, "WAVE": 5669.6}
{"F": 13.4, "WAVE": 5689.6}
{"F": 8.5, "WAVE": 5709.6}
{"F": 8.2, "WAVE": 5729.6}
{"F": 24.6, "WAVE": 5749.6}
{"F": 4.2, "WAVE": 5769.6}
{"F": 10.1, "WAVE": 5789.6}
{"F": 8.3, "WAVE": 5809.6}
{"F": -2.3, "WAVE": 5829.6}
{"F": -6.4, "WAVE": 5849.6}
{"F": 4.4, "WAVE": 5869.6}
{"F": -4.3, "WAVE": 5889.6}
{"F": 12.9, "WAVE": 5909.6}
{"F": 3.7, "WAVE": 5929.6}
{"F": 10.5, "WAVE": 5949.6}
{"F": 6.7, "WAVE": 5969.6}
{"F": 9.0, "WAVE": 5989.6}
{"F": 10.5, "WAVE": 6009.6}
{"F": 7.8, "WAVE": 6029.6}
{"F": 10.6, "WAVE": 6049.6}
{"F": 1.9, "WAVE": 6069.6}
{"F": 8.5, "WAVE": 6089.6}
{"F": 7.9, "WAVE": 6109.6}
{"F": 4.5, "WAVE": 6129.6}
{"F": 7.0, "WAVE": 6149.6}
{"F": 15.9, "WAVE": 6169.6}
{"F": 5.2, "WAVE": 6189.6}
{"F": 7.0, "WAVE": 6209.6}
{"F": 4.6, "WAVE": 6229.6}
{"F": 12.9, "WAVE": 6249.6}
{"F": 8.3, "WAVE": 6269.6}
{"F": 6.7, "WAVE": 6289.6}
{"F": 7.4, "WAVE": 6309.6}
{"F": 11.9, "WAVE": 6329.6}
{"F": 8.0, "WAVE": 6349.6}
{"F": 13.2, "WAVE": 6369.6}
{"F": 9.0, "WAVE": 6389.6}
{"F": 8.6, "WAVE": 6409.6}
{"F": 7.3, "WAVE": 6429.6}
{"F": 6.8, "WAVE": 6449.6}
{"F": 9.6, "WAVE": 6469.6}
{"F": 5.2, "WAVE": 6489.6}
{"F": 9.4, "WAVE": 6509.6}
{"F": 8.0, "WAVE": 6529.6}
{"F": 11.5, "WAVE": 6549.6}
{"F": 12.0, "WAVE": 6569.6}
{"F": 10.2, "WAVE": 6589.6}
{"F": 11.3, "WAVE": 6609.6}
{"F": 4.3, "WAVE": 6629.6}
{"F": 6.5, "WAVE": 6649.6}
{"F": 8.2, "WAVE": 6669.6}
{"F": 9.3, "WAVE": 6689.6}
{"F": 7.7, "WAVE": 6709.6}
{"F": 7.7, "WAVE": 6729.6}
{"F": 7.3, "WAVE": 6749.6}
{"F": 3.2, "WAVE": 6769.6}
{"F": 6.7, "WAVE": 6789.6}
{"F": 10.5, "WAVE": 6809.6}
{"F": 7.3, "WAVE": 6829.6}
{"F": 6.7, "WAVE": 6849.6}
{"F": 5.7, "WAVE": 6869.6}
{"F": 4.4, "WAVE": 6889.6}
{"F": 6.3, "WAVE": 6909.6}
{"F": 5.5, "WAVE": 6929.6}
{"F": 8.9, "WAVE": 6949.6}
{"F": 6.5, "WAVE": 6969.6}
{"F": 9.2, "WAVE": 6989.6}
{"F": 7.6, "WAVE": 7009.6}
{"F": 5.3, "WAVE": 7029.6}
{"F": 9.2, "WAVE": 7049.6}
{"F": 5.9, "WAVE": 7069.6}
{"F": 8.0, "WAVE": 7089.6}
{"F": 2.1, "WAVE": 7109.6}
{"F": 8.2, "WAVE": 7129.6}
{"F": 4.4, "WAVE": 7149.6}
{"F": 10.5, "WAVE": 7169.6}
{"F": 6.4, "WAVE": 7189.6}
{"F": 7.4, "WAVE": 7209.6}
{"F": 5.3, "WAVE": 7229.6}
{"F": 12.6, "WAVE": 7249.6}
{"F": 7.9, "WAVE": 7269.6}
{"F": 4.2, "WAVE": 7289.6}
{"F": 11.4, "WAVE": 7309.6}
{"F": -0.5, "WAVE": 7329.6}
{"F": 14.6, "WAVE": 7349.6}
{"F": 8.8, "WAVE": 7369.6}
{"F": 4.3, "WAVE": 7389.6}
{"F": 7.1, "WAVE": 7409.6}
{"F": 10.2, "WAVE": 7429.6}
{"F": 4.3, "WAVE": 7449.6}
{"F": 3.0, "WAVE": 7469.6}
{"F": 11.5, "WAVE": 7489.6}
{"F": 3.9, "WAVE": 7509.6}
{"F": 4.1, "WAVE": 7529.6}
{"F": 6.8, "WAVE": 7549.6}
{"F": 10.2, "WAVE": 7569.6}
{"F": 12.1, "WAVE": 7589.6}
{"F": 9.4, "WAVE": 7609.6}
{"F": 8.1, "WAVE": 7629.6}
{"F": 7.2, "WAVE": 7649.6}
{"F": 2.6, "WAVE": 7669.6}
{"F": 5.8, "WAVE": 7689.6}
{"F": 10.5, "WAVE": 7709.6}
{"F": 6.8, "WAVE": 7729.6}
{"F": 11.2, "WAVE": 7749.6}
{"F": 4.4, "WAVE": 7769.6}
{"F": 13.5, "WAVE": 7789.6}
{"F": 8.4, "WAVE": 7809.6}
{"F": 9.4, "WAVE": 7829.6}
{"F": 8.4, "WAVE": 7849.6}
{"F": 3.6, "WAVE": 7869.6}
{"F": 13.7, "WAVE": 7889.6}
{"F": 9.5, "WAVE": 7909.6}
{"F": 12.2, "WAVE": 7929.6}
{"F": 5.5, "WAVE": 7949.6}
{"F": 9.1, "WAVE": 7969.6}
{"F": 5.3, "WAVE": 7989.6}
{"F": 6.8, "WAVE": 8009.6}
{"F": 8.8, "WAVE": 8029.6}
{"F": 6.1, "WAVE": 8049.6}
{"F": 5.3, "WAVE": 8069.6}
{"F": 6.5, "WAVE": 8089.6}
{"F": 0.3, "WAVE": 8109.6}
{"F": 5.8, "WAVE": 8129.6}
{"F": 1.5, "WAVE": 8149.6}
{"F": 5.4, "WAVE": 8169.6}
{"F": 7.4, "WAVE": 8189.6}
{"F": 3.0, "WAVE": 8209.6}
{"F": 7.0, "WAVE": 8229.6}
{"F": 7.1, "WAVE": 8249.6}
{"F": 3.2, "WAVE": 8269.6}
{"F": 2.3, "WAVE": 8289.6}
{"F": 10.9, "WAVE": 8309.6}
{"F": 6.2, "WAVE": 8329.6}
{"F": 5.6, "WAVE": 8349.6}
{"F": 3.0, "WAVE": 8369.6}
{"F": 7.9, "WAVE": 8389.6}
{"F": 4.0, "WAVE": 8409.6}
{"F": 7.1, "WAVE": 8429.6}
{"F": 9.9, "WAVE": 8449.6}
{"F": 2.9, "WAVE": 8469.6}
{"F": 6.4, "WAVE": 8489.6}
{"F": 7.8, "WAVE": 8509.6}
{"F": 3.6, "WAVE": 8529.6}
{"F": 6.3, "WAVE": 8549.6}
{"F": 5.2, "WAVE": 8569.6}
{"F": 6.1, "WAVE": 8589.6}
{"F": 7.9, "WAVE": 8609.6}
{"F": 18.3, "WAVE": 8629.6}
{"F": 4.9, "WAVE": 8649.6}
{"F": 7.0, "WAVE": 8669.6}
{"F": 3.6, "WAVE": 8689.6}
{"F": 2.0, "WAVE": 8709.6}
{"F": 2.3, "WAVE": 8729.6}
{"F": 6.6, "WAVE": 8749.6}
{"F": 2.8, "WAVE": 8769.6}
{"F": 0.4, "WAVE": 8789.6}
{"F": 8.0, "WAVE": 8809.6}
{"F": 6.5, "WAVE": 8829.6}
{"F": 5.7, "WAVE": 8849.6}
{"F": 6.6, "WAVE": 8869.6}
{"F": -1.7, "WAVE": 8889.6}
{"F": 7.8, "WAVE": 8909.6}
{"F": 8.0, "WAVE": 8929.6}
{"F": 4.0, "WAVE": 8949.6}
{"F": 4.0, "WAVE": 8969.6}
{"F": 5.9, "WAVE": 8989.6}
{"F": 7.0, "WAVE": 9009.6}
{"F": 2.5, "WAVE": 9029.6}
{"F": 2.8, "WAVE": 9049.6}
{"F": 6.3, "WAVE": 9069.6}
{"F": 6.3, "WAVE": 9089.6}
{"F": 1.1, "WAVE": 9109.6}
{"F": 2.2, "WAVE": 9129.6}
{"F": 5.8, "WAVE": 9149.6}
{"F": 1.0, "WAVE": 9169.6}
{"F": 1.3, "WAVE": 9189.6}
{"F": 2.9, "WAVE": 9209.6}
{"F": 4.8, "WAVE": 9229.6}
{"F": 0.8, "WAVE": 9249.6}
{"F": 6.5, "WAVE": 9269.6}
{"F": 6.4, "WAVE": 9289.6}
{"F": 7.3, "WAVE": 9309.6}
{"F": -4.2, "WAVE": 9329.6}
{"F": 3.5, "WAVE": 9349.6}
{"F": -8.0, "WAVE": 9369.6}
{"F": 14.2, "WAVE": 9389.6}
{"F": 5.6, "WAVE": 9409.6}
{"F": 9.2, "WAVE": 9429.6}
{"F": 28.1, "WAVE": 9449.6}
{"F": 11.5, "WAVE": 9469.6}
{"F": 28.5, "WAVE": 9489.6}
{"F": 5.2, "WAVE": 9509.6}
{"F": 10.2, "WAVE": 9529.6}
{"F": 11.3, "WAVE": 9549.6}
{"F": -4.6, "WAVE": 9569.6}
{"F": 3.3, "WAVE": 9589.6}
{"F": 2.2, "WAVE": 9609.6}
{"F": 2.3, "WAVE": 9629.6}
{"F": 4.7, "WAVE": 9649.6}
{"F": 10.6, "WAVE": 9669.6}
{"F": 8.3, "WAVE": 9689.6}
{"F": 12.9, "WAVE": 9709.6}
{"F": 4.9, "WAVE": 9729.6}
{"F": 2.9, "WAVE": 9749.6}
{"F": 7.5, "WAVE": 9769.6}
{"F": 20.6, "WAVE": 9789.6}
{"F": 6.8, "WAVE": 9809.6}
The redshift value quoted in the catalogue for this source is 0.131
